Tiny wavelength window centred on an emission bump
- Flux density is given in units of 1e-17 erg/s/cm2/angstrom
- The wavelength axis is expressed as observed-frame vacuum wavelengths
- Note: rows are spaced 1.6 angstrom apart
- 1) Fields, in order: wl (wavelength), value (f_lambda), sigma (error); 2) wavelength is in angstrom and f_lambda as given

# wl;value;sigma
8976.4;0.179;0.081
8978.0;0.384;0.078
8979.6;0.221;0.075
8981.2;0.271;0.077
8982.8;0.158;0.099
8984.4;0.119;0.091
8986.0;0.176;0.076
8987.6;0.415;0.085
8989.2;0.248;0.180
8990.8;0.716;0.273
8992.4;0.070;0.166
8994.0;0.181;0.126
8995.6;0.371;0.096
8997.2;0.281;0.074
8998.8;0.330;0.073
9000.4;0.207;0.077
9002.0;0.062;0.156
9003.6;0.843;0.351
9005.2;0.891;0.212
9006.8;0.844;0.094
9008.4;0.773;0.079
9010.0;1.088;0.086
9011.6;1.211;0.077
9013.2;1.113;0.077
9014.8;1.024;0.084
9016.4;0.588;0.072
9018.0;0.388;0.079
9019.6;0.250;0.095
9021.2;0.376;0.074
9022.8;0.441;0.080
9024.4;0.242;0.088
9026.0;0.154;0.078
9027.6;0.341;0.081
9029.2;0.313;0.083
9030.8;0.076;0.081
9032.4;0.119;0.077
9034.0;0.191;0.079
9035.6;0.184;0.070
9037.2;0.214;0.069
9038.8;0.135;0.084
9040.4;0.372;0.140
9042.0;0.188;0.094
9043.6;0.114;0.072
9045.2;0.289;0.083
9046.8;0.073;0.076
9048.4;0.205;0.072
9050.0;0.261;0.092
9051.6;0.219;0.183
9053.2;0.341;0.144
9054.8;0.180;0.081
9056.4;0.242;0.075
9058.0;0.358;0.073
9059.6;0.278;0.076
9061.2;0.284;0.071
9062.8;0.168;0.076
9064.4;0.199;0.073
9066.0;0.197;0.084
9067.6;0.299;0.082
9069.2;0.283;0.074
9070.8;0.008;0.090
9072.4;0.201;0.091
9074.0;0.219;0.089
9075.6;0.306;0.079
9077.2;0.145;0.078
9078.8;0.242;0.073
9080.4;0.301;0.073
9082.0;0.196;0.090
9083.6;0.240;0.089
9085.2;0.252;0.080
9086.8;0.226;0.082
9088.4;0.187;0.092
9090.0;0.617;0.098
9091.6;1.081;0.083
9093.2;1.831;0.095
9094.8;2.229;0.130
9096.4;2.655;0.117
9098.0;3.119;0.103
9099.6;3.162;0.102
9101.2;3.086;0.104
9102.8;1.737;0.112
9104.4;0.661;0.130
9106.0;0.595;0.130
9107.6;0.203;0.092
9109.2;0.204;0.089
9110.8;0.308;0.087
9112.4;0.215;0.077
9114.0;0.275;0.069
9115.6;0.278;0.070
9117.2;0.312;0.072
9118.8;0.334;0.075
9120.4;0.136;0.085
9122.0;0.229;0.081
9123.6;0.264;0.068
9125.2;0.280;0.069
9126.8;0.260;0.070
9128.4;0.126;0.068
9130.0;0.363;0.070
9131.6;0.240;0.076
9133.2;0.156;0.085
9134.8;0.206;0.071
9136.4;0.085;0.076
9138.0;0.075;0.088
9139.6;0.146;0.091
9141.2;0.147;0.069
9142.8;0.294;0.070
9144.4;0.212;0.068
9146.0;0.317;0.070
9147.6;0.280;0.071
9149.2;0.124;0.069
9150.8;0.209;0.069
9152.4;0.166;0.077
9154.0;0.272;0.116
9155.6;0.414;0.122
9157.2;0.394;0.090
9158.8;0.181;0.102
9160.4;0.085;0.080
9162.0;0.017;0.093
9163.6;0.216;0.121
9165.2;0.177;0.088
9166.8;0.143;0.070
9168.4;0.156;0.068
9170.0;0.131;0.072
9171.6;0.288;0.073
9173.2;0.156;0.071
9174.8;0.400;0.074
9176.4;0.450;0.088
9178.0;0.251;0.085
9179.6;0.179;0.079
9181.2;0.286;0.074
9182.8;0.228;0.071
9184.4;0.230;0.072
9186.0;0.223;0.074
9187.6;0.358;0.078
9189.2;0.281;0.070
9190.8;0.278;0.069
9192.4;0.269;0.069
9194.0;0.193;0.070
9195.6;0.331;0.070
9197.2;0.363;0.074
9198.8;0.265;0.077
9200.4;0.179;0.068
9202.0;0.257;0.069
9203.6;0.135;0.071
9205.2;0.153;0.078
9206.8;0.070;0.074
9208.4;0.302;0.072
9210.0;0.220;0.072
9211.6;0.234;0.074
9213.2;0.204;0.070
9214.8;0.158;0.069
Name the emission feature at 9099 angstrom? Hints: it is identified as [O III]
